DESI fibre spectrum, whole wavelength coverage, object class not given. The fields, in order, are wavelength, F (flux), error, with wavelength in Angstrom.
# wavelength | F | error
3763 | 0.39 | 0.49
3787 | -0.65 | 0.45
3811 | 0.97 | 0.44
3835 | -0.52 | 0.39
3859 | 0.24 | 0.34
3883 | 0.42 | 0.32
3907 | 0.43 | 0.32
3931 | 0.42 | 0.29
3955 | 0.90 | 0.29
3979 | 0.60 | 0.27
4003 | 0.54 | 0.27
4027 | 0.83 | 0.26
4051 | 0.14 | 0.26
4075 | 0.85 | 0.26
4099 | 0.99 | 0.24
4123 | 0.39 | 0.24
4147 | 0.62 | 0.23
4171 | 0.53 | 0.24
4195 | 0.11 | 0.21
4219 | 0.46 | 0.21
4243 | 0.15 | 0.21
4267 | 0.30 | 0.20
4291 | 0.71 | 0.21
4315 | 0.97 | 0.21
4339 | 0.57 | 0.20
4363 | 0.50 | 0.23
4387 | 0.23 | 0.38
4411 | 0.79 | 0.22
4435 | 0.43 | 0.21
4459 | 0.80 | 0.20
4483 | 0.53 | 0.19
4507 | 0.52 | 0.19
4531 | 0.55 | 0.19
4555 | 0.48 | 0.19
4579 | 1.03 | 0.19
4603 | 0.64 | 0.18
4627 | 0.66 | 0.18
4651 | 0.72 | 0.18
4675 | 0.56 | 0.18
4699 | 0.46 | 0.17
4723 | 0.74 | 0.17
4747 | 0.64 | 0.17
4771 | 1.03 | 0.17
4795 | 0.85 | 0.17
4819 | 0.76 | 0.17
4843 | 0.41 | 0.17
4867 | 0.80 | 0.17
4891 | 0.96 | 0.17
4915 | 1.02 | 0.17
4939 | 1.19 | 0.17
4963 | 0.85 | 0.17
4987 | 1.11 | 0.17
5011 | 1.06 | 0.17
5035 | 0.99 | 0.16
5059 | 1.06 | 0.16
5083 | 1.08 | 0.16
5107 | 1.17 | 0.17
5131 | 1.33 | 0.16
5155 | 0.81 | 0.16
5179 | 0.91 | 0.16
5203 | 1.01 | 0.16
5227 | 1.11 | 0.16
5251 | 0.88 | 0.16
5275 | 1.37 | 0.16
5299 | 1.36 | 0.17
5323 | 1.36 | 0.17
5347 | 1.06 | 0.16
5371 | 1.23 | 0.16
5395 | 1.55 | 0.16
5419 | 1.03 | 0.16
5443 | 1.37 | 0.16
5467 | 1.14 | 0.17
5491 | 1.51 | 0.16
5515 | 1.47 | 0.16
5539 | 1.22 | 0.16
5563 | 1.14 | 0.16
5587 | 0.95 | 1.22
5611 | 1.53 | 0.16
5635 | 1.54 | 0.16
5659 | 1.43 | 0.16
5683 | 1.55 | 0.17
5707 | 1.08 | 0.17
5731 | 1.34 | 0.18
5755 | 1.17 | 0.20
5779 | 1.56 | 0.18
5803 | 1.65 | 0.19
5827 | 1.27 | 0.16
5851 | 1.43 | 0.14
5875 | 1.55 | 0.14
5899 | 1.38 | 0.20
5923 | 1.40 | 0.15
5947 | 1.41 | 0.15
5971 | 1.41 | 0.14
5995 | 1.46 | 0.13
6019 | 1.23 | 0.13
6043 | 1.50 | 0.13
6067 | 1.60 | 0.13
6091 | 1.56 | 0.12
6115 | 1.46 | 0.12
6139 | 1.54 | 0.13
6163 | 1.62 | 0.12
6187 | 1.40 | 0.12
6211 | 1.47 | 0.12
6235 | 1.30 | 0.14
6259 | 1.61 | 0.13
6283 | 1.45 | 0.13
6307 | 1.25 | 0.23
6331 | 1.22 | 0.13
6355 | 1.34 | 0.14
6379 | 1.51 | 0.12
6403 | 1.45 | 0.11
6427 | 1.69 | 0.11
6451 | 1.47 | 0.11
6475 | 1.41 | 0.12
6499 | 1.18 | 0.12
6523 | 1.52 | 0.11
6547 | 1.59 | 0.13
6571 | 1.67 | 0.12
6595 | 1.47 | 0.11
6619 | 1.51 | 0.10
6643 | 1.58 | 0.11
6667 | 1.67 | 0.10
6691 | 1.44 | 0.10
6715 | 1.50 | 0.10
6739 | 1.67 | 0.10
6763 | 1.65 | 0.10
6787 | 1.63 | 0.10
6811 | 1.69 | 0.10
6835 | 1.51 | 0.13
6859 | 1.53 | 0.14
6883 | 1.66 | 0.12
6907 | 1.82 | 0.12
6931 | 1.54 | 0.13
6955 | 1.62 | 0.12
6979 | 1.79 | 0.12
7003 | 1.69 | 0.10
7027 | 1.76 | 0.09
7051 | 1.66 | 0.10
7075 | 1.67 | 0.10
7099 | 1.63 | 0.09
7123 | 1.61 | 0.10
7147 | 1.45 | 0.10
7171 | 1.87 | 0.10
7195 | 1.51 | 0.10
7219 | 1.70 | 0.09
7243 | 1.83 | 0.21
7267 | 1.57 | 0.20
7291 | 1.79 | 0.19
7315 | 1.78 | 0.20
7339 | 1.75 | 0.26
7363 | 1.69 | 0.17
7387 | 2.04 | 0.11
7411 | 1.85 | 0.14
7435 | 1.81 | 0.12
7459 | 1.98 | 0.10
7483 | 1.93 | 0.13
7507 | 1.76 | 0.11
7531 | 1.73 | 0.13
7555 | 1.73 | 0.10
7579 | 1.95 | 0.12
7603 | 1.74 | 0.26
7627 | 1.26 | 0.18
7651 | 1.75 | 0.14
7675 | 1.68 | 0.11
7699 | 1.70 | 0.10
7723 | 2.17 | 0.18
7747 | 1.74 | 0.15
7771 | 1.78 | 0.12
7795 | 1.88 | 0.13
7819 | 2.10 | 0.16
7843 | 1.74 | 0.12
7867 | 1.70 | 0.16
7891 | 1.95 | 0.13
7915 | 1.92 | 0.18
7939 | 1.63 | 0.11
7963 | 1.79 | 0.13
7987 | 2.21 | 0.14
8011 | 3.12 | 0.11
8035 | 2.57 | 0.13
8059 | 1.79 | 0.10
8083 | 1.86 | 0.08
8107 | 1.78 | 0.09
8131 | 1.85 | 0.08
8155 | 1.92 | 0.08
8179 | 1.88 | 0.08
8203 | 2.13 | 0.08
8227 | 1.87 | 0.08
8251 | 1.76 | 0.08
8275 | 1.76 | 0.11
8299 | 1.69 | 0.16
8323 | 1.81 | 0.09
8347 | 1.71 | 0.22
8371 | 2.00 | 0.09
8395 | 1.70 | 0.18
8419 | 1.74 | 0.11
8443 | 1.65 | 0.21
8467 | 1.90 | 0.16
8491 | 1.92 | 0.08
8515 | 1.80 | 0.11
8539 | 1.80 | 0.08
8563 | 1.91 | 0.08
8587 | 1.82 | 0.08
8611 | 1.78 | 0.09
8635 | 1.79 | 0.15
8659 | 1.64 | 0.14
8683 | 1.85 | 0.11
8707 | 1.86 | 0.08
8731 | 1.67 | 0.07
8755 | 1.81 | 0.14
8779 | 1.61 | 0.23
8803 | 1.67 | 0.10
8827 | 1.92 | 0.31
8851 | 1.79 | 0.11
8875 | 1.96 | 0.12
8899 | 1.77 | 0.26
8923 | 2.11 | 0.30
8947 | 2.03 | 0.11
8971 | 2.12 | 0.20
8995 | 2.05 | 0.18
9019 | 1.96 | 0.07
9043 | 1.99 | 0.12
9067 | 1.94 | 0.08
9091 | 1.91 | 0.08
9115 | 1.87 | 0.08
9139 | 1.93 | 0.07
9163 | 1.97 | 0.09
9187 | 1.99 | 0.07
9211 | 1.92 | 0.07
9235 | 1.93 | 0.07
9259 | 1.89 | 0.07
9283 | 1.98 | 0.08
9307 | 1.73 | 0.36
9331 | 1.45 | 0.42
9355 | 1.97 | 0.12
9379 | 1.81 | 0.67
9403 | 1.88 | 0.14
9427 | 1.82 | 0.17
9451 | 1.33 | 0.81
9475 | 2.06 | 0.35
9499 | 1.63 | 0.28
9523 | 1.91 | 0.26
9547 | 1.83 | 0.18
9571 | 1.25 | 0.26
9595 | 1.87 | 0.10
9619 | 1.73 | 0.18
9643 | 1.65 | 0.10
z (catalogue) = 0.220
